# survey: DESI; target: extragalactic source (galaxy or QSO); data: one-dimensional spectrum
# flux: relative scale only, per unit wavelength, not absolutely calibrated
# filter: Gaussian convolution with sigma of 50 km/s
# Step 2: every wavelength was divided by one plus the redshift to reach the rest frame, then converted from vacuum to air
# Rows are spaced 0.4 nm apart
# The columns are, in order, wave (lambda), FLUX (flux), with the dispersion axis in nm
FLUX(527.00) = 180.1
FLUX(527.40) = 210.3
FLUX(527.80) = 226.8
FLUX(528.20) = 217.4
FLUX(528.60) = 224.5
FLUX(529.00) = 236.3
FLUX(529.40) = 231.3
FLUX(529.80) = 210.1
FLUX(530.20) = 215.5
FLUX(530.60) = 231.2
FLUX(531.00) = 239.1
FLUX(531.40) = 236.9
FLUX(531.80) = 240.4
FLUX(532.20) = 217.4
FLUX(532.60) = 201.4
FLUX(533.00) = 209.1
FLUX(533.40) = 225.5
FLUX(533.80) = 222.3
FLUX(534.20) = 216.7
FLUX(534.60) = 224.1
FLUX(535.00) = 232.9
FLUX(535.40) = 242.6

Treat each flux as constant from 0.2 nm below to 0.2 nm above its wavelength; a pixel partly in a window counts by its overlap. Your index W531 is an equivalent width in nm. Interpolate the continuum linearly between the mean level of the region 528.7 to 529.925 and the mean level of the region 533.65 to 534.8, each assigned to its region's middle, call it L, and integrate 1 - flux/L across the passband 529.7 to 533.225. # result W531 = 0.02 nm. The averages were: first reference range 227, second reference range 221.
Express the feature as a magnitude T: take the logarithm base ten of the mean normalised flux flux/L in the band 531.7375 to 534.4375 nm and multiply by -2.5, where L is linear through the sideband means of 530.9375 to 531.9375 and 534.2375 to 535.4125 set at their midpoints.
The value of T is 0.08 mag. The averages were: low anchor 239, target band 218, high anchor 229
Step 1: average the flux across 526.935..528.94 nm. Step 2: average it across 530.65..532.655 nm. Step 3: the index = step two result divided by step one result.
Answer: 1.1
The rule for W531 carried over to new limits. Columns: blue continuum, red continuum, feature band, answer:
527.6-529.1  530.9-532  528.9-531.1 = 0.059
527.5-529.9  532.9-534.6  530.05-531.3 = -0.041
